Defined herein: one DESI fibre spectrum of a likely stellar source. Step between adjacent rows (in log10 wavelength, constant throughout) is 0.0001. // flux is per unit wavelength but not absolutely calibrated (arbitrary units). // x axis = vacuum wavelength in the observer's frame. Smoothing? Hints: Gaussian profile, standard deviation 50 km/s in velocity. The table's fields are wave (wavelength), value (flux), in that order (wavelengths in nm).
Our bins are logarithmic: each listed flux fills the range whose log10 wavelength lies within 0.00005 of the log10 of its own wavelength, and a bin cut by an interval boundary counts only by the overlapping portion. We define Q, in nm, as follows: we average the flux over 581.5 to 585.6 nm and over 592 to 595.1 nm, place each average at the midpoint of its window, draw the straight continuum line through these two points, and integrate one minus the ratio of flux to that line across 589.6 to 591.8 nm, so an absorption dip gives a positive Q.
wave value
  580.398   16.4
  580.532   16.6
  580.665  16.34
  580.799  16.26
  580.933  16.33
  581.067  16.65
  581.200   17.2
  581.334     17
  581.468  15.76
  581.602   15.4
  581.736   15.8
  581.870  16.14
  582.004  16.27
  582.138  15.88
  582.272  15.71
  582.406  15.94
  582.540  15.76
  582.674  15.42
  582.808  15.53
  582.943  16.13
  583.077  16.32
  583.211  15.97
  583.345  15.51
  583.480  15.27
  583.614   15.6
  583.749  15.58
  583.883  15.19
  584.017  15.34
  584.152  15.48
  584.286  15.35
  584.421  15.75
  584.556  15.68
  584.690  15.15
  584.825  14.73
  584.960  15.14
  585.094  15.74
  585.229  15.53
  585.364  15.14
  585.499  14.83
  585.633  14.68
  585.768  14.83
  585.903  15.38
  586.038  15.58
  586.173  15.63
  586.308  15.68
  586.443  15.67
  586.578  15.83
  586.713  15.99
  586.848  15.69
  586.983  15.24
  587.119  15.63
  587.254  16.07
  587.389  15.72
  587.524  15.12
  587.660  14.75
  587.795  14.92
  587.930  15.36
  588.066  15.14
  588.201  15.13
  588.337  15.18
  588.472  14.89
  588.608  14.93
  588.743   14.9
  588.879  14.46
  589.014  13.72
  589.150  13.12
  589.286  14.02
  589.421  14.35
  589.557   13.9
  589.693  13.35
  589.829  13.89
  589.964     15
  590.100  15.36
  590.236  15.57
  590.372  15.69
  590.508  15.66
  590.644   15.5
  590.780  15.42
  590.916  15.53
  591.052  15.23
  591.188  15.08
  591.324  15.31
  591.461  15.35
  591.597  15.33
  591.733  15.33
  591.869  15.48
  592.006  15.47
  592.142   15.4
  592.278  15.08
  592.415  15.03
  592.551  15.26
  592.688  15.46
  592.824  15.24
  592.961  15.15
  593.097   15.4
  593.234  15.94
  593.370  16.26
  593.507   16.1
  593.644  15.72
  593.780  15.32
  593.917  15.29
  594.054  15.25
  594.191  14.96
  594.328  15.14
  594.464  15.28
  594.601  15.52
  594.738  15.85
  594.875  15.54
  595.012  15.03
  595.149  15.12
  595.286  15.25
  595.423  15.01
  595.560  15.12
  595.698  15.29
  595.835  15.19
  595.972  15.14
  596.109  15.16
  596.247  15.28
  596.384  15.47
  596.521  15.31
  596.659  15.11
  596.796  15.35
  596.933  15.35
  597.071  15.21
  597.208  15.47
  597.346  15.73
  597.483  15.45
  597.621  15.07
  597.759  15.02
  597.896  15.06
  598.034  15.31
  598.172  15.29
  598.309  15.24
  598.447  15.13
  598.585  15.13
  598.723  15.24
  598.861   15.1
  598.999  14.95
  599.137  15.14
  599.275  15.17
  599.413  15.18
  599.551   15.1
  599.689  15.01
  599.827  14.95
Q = 0.04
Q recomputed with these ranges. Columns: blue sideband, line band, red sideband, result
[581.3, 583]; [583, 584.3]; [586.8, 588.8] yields 0.011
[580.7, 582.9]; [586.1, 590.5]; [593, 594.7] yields 0.214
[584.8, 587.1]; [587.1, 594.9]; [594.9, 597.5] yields 0.090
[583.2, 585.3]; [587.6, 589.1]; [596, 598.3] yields 0.053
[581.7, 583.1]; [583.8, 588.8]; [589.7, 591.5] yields 0.077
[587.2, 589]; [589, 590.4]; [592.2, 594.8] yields 0.077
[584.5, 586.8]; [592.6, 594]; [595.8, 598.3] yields -0.025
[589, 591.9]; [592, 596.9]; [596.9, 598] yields -0.075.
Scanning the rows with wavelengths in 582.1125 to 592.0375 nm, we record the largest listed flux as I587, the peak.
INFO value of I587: 16.32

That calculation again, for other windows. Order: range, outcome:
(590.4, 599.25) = 16.26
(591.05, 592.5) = 15.48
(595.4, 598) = 15.73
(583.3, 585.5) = 15.75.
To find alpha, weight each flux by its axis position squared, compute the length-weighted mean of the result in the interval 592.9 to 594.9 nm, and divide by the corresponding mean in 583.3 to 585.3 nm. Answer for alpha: 1.04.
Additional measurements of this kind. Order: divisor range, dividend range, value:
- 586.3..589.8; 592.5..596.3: 1.05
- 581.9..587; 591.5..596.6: 1.02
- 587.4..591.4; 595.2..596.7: 1.05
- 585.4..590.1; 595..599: 1.05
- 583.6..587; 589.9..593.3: 1.02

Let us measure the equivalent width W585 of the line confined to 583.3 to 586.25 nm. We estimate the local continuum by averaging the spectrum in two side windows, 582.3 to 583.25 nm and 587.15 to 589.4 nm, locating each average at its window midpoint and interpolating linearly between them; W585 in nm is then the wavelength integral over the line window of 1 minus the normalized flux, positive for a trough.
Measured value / 0.03 nm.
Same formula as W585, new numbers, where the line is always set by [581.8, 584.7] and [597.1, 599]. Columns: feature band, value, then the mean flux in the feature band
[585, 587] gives 0.02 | 15.4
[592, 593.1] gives 0.01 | 15.3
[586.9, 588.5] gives 0.03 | 15.3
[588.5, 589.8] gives 0.12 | 14.1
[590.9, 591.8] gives 0.01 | 15.3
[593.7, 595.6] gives 0.01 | 15.3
